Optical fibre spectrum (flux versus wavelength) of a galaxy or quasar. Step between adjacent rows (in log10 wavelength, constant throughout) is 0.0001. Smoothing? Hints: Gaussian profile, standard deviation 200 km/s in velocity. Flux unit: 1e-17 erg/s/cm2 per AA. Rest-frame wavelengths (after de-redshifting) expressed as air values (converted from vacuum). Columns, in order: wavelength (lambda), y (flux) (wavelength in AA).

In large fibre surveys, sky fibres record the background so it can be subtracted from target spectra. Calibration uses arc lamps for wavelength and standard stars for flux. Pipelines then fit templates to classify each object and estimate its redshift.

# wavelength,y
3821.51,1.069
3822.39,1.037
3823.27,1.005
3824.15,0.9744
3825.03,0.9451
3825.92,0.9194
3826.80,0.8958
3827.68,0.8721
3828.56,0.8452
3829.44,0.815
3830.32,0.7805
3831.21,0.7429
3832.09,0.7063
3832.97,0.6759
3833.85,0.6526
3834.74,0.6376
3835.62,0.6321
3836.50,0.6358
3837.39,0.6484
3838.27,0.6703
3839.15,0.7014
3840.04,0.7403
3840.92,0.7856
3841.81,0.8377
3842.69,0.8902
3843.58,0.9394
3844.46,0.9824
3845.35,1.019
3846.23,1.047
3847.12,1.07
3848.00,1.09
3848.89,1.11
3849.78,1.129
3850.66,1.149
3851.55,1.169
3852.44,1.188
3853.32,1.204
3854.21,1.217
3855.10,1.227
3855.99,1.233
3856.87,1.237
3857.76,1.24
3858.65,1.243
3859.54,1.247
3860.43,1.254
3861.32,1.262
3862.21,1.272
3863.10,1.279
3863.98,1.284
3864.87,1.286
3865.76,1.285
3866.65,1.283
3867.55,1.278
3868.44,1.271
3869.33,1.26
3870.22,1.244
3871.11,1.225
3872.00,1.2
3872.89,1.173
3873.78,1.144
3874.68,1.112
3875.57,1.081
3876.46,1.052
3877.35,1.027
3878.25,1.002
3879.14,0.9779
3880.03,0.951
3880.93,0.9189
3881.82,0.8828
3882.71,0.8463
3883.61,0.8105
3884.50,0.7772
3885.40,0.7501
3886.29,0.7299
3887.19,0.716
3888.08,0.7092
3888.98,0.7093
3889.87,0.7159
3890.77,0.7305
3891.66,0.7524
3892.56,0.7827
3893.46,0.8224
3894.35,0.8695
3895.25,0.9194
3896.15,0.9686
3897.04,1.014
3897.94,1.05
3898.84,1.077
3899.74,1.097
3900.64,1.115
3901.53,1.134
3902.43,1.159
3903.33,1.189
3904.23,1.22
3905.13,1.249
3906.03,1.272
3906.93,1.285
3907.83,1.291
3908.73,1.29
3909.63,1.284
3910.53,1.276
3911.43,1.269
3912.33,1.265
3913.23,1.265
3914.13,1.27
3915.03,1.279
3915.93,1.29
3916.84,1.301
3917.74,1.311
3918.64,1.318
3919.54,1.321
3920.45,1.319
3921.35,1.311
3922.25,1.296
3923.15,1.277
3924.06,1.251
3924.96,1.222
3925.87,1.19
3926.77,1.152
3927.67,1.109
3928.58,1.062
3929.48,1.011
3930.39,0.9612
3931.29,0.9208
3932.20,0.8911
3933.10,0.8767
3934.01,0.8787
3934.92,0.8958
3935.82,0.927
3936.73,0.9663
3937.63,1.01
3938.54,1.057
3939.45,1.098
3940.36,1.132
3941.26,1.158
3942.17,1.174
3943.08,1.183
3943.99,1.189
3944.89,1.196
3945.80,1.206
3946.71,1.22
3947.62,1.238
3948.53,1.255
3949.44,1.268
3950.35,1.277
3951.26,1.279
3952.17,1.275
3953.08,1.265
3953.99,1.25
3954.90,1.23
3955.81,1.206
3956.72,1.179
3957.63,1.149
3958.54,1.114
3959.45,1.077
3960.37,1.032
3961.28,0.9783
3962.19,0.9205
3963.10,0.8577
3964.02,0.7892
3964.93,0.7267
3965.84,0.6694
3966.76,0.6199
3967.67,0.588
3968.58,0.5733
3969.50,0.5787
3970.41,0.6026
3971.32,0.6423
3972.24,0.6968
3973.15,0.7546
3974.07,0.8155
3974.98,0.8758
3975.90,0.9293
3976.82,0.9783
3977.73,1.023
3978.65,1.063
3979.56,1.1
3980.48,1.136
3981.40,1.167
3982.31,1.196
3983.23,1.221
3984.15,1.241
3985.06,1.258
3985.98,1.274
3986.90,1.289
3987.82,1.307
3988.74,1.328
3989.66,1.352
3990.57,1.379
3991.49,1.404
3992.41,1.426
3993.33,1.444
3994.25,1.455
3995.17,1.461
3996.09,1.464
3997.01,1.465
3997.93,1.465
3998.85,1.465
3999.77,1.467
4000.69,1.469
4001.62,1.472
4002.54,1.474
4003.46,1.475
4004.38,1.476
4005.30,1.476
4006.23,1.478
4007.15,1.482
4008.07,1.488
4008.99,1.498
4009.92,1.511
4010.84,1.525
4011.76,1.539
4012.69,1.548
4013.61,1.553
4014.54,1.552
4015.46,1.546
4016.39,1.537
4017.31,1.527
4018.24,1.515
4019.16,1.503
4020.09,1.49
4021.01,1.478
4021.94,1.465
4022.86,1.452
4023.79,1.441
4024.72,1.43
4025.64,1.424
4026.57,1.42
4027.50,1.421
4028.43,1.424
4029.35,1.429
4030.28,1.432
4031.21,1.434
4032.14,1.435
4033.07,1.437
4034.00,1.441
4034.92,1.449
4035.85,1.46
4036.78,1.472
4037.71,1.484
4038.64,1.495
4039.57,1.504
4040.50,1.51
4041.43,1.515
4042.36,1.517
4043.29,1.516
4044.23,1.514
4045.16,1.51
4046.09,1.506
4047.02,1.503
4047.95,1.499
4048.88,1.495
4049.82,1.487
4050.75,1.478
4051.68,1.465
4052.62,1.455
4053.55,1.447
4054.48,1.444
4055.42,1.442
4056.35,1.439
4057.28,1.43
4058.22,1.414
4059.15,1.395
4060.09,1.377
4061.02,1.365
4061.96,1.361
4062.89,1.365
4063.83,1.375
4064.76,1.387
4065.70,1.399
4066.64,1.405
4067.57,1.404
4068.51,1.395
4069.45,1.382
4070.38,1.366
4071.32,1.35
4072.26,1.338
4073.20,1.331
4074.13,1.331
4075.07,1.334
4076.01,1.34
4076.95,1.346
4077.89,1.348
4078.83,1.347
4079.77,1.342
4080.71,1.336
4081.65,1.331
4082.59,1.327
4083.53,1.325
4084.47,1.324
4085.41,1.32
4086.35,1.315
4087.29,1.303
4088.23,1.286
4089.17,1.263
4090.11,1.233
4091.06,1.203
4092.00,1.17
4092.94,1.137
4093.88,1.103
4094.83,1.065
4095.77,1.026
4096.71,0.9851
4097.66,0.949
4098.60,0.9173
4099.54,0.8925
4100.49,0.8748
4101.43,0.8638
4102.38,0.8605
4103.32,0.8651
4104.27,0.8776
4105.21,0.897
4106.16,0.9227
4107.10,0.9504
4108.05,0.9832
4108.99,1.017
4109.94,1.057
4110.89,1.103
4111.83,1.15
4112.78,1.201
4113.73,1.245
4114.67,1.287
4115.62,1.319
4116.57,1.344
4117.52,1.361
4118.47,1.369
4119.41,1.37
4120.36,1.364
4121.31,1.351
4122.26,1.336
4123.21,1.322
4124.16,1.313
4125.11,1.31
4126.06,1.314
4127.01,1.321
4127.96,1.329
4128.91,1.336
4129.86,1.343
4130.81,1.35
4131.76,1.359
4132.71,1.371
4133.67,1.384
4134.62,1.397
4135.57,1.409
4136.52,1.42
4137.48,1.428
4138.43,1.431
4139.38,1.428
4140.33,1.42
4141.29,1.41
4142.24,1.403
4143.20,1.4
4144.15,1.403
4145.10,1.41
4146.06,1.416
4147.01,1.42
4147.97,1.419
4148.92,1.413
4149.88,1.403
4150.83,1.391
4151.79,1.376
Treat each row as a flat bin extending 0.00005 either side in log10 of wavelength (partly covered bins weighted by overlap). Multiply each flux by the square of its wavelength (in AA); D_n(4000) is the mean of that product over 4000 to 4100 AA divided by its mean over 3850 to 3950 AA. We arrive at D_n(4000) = 1.3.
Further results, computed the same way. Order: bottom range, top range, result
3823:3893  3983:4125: 1.51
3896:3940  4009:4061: 1.35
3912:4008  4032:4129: 1.19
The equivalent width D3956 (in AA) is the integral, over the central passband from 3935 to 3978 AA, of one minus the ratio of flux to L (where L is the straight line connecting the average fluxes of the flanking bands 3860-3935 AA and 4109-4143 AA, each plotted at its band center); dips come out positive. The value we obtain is 5.7 AA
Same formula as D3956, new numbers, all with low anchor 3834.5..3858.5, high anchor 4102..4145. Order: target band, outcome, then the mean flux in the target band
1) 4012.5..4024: -3.5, 1.51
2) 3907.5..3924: -3.7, 1.29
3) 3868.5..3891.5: 1.5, 0.953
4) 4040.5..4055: -3.7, 1.49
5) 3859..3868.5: -2.6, 1.27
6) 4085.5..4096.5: 0.4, 1.19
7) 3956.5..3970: 3.1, 0.85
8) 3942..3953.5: -1.5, 1.23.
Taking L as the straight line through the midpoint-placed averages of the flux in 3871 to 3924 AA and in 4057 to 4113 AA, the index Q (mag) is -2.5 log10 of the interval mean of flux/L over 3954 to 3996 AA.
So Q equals 0.08 mag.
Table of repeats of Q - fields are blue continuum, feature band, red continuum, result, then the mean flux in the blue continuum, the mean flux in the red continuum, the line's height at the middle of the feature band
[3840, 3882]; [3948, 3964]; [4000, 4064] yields 0.15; 1.13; 1.47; 1.32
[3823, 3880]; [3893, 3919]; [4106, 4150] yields -0.08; 1.03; 1.32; 1.09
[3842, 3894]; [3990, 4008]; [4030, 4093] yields -0.14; 1.06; 1.4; 1.29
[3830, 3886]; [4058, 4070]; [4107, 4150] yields -0.11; 1.03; 1.33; 1.25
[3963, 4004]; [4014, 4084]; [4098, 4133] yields -0.24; 1.12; 1.17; 1.15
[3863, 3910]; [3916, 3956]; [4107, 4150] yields -0.05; 1.05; 1.33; 1.1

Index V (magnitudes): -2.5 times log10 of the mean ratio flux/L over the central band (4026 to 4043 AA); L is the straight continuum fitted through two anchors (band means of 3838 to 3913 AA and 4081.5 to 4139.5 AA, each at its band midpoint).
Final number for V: -0.25 mag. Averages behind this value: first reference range 1.07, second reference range 1.21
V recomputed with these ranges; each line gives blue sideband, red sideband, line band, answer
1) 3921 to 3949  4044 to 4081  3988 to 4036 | -0.141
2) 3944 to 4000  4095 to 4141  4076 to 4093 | -0.100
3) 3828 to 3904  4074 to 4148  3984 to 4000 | -0.229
